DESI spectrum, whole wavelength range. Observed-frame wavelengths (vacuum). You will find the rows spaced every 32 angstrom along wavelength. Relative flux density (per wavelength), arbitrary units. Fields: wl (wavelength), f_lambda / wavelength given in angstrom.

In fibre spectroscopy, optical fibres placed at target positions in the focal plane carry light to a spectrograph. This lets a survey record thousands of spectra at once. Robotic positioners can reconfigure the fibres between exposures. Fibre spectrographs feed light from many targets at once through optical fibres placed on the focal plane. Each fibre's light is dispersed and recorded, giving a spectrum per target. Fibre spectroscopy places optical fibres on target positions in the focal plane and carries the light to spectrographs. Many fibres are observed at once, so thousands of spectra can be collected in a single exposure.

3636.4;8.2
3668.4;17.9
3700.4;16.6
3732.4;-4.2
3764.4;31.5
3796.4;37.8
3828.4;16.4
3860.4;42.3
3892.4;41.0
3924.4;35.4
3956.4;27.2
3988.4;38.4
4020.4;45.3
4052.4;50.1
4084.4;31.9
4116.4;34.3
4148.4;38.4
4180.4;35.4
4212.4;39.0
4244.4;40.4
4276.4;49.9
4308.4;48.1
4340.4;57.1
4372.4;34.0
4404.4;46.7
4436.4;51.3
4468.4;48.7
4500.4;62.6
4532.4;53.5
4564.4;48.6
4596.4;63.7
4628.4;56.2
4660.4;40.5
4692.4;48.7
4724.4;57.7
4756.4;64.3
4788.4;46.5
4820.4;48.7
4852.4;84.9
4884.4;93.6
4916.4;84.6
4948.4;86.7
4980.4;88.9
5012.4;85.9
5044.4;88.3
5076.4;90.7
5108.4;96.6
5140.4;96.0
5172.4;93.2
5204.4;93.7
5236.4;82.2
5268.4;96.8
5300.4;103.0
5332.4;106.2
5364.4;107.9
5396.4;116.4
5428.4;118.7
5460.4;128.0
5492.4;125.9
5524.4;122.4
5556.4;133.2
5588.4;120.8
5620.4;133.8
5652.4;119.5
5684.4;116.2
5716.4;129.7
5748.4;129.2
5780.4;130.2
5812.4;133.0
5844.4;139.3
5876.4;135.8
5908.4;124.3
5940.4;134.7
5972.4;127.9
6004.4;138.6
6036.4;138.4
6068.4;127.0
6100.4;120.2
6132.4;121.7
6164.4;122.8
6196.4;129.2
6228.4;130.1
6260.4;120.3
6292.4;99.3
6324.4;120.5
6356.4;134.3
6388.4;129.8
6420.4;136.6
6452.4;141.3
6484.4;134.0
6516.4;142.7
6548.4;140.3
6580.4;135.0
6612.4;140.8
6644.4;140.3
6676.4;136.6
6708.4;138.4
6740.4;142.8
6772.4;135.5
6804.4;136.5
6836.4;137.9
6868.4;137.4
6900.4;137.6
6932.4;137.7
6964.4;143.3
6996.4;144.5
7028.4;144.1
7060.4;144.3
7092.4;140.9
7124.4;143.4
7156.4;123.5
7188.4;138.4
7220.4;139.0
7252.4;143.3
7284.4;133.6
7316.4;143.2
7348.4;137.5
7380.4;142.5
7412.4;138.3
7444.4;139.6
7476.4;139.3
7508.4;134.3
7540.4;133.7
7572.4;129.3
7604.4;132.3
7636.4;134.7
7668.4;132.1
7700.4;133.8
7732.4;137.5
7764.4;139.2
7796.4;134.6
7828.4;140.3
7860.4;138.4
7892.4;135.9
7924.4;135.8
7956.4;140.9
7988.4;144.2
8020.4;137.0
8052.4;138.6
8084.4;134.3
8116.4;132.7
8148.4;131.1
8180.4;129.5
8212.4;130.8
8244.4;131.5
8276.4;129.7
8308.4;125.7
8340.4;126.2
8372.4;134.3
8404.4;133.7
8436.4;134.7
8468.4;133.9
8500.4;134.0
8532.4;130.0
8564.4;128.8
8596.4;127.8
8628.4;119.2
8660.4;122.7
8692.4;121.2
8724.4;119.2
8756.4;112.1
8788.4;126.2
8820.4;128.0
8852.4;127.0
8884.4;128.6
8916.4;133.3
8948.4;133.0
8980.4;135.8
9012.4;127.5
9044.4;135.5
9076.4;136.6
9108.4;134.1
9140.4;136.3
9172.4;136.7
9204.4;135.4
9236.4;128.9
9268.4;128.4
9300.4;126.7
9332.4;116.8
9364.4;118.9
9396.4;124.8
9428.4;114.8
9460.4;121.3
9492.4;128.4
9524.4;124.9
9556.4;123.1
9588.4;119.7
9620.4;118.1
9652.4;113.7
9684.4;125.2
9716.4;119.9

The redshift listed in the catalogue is 0.21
